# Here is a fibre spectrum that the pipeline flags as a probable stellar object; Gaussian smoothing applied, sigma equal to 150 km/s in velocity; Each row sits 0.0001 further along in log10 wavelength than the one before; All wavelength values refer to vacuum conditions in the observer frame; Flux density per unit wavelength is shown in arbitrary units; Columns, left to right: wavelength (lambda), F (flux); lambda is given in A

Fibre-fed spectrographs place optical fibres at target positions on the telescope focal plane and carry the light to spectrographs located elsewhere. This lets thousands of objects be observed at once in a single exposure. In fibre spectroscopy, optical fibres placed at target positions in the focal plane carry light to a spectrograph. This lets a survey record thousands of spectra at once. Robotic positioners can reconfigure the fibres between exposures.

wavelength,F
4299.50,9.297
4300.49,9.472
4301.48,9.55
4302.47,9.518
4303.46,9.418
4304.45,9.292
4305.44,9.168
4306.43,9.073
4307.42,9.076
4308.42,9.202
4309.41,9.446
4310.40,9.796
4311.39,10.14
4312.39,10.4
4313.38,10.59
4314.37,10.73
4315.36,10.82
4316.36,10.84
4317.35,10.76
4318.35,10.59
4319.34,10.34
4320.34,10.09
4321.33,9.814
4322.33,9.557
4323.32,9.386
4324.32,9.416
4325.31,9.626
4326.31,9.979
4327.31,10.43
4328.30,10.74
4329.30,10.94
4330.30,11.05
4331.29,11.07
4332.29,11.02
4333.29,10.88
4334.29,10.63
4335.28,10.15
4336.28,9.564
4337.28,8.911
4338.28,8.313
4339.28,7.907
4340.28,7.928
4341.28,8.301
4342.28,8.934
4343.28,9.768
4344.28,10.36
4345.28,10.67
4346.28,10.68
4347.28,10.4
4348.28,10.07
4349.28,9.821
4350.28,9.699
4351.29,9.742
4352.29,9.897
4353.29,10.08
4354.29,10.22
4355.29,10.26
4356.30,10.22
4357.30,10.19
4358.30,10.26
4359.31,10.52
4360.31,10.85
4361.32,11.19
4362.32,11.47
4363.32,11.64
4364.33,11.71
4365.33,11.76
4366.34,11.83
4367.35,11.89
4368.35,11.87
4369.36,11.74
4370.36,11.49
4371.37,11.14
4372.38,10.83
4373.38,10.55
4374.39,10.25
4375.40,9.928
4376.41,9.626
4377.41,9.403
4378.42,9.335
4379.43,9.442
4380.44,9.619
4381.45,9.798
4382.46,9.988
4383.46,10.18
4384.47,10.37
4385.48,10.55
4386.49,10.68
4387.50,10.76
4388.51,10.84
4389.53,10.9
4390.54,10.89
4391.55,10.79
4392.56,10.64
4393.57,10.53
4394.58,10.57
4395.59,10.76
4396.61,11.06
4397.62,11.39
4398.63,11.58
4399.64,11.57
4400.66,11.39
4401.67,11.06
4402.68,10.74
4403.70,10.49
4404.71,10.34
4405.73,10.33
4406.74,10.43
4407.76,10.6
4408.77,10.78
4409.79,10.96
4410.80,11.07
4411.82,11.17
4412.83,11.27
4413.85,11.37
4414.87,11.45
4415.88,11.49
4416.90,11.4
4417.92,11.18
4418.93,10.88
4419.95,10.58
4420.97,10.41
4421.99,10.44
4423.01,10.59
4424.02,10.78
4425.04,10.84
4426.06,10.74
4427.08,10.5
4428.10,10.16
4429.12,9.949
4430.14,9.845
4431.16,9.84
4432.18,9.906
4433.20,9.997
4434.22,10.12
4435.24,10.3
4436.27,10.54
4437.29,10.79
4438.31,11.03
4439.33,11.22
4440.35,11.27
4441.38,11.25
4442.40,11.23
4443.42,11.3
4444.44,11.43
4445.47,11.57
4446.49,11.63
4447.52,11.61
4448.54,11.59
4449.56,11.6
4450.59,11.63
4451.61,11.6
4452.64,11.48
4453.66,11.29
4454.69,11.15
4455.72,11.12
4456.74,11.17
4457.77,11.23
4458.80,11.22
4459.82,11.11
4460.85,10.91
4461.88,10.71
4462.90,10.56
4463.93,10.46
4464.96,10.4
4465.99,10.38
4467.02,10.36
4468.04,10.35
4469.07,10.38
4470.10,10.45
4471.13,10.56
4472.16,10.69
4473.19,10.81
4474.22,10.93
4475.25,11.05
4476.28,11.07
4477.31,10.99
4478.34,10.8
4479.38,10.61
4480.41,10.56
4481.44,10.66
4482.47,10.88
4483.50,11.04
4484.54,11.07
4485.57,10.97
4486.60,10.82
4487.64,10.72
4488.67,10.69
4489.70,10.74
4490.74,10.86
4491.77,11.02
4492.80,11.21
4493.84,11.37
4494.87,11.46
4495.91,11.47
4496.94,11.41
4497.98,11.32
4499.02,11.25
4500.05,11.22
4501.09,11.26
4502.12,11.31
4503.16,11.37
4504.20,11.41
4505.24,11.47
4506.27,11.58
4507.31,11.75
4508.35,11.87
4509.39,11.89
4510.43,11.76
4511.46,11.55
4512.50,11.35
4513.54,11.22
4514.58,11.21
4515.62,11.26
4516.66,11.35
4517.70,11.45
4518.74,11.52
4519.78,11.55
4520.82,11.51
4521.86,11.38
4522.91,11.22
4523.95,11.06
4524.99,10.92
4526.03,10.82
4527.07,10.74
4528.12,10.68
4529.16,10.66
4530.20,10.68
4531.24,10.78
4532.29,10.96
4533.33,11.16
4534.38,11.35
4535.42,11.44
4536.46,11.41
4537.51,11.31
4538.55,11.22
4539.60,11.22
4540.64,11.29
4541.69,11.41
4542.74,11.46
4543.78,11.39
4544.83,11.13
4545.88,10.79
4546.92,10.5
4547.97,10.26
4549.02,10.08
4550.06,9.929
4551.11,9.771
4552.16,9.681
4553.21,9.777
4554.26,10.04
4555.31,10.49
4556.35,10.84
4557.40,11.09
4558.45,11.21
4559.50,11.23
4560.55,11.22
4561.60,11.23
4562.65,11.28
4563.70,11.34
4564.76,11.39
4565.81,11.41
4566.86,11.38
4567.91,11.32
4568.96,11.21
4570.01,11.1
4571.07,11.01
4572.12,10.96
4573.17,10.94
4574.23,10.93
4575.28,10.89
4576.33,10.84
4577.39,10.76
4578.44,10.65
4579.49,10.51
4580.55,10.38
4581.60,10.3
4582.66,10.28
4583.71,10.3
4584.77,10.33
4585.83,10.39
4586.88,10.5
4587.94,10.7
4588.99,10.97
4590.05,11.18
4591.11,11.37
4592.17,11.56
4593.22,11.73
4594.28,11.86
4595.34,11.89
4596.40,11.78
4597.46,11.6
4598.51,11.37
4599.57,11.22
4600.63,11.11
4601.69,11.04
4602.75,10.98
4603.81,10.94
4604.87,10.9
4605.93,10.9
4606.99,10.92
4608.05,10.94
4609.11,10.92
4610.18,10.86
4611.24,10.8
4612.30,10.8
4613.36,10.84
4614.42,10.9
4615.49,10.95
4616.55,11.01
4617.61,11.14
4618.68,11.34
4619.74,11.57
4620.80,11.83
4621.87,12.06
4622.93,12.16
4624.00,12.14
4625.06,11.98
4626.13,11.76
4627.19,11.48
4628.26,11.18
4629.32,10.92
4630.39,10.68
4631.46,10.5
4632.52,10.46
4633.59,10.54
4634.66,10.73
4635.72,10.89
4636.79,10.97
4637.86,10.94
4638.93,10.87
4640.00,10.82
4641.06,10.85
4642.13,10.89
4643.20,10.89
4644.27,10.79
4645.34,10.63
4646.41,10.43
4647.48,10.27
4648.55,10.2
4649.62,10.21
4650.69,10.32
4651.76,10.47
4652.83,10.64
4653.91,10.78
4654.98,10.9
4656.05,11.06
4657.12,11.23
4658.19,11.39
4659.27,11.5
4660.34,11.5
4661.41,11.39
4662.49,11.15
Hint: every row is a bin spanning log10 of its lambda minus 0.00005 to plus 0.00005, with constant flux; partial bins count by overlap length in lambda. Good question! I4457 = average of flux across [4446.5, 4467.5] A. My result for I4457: 11.1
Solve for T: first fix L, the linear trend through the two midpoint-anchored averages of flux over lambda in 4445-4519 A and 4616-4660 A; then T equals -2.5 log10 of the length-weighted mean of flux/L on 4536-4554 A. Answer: 0.04 mag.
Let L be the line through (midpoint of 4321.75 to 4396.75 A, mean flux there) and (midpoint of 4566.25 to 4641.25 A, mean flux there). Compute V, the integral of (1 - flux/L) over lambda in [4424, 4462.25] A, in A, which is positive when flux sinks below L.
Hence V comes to -1.3 A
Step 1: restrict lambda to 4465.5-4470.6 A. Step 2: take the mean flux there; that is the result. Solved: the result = 10.4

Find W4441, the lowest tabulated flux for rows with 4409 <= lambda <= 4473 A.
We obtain 9.84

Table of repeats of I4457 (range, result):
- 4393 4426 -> 10.9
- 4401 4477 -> 10.9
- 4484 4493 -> 10.9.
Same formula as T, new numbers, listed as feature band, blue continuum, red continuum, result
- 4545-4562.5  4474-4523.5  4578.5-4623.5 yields 0.06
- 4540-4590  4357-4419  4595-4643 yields 0.03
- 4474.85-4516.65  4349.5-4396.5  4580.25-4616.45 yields -0.04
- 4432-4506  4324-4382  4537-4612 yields -0.04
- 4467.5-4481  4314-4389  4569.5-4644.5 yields -0.01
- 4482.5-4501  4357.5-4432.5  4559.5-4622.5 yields -0.02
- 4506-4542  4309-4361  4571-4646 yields -0.05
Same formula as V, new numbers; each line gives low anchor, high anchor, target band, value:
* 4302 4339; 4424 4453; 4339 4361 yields 0.7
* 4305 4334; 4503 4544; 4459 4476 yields 0.5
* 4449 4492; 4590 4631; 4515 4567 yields 0.5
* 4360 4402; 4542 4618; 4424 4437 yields 0.7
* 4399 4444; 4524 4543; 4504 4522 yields -0.8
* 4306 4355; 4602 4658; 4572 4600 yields -0.4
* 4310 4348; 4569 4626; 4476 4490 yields -0.2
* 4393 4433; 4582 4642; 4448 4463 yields -0.6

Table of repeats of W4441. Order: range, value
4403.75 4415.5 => 10.33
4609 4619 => 10.8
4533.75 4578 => 9.681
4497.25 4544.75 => 10.66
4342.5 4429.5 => 9.335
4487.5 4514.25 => 10.69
